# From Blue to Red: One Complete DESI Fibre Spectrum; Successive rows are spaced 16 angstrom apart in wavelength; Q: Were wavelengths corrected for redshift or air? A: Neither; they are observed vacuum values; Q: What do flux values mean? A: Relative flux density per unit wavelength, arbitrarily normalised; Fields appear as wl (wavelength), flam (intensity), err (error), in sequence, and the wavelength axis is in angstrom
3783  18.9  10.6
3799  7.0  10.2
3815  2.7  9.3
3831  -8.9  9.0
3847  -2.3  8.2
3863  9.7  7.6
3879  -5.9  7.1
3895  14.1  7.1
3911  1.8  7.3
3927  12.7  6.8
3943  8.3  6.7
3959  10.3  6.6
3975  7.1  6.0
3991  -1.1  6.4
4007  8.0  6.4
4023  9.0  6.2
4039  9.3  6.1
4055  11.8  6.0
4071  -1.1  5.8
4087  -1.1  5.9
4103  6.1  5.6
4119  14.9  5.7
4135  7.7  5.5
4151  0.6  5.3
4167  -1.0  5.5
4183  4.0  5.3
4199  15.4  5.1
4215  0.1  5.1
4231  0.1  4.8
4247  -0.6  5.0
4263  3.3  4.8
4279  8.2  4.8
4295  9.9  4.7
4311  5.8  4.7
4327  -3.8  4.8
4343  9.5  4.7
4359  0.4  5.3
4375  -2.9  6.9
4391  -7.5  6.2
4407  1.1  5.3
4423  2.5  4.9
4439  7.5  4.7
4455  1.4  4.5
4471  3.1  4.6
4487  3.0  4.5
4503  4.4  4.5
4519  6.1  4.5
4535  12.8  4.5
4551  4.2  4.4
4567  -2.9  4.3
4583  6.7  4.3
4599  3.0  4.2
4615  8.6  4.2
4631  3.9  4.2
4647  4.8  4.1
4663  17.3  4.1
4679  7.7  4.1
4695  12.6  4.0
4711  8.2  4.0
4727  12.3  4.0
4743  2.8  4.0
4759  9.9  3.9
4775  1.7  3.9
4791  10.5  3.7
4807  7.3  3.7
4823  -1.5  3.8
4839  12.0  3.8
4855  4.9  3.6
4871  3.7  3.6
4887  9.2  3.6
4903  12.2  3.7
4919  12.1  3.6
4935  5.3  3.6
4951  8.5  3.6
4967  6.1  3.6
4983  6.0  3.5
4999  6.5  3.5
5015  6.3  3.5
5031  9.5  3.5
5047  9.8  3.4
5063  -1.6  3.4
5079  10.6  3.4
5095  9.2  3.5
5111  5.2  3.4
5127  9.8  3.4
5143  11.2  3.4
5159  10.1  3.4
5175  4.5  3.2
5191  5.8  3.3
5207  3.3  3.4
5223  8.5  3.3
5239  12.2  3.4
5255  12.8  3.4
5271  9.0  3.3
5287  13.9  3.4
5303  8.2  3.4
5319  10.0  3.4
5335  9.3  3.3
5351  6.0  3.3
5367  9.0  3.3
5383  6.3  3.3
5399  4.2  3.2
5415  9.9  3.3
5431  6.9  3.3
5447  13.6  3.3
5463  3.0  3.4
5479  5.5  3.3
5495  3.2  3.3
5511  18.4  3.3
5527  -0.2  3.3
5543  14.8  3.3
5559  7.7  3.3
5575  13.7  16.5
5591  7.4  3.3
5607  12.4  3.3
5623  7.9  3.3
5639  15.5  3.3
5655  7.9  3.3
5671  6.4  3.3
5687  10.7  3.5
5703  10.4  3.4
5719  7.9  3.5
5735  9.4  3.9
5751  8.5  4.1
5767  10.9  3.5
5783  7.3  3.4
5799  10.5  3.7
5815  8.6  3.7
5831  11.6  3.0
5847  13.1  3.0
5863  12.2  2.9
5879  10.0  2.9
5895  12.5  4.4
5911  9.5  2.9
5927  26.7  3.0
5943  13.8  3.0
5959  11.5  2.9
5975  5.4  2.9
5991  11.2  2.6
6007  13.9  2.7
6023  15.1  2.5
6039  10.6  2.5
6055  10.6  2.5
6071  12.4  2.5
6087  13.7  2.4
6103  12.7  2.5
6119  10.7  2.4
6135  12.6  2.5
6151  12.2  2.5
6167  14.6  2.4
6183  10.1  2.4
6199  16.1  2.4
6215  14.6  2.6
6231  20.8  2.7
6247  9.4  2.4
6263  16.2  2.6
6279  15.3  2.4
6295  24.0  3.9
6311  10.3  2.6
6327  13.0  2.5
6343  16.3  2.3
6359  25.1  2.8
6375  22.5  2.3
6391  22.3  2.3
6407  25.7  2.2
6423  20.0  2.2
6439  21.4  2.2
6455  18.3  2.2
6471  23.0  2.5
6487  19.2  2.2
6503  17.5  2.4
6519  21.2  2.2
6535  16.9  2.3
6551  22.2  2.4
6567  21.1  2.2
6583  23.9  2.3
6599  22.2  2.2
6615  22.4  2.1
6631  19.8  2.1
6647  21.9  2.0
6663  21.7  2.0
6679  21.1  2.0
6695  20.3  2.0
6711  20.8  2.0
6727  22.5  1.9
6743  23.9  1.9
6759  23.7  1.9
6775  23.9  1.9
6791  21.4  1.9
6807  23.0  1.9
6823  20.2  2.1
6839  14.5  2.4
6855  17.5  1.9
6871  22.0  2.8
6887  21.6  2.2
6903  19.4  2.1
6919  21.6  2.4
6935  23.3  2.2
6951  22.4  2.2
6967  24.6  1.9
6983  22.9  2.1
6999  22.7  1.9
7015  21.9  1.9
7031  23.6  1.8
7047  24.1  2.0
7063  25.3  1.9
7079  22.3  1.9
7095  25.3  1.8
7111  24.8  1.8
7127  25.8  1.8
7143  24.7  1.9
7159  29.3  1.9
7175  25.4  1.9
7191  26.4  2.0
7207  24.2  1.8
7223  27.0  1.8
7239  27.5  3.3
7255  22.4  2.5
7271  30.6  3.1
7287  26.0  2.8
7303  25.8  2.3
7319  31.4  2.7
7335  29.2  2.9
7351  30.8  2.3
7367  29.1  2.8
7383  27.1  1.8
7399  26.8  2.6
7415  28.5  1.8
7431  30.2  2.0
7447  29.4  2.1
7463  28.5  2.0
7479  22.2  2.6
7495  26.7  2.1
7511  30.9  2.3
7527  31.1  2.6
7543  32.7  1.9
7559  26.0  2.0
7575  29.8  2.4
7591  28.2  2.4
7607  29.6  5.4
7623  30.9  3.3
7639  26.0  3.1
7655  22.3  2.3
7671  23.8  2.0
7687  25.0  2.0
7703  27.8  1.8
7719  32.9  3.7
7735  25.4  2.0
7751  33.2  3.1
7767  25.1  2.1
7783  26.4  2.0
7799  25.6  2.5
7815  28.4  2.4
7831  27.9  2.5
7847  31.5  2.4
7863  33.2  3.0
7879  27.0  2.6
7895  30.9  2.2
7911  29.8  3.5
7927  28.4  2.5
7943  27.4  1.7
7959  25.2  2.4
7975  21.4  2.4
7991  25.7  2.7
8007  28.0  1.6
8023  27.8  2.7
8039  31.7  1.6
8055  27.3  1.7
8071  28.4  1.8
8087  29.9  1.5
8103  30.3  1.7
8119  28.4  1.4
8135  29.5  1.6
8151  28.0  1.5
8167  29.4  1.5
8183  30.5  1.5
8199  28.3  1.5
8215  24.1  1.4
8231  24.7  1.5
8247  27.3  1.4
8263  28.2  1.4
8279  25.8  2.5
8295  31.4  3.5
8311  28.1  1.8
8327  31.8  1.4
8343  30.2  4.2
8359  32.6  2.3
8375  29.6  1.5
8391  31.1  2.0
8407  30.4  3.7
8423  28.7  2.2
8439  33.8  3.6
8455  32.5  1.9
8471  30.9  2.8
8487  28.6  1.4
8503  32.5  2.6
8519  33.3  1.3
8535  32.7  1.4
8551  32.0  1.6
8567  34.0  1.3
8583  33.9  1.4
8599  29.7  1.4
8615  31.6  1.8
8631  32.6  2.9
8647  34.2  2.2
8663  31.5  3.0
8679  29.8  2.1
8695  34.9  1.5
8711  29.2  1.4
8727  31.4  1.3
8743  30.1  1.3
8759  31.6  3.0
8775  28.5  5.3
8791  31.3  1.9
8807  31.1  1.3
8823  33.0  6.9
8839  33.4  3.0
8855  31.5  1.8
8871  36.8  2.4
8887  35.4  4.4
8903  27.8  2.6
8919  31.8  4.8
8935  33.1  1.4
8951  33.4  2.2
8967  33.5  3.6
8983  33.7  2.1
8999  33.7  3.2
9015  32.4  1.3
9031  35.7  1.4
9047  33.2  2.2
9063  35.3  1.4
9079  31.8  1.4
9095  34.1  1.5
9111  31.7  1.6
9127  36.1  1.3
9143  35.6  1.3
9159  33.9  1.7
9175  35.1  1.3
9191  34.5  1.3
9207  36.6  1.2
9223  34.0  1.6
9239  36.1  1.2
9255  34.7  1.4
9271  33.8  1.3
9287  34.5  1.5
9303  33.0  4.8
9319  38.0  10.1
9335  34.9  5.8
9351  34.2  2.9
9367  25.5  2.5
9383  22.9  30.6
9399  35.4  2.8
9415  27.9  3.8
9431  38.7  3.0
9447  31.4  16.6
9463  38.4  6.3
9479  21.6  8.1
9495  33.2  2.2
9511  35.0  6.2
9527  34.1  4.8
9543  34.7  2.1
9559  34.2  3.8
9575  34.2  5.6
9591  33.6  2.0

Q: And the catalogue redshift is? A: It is 0.59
